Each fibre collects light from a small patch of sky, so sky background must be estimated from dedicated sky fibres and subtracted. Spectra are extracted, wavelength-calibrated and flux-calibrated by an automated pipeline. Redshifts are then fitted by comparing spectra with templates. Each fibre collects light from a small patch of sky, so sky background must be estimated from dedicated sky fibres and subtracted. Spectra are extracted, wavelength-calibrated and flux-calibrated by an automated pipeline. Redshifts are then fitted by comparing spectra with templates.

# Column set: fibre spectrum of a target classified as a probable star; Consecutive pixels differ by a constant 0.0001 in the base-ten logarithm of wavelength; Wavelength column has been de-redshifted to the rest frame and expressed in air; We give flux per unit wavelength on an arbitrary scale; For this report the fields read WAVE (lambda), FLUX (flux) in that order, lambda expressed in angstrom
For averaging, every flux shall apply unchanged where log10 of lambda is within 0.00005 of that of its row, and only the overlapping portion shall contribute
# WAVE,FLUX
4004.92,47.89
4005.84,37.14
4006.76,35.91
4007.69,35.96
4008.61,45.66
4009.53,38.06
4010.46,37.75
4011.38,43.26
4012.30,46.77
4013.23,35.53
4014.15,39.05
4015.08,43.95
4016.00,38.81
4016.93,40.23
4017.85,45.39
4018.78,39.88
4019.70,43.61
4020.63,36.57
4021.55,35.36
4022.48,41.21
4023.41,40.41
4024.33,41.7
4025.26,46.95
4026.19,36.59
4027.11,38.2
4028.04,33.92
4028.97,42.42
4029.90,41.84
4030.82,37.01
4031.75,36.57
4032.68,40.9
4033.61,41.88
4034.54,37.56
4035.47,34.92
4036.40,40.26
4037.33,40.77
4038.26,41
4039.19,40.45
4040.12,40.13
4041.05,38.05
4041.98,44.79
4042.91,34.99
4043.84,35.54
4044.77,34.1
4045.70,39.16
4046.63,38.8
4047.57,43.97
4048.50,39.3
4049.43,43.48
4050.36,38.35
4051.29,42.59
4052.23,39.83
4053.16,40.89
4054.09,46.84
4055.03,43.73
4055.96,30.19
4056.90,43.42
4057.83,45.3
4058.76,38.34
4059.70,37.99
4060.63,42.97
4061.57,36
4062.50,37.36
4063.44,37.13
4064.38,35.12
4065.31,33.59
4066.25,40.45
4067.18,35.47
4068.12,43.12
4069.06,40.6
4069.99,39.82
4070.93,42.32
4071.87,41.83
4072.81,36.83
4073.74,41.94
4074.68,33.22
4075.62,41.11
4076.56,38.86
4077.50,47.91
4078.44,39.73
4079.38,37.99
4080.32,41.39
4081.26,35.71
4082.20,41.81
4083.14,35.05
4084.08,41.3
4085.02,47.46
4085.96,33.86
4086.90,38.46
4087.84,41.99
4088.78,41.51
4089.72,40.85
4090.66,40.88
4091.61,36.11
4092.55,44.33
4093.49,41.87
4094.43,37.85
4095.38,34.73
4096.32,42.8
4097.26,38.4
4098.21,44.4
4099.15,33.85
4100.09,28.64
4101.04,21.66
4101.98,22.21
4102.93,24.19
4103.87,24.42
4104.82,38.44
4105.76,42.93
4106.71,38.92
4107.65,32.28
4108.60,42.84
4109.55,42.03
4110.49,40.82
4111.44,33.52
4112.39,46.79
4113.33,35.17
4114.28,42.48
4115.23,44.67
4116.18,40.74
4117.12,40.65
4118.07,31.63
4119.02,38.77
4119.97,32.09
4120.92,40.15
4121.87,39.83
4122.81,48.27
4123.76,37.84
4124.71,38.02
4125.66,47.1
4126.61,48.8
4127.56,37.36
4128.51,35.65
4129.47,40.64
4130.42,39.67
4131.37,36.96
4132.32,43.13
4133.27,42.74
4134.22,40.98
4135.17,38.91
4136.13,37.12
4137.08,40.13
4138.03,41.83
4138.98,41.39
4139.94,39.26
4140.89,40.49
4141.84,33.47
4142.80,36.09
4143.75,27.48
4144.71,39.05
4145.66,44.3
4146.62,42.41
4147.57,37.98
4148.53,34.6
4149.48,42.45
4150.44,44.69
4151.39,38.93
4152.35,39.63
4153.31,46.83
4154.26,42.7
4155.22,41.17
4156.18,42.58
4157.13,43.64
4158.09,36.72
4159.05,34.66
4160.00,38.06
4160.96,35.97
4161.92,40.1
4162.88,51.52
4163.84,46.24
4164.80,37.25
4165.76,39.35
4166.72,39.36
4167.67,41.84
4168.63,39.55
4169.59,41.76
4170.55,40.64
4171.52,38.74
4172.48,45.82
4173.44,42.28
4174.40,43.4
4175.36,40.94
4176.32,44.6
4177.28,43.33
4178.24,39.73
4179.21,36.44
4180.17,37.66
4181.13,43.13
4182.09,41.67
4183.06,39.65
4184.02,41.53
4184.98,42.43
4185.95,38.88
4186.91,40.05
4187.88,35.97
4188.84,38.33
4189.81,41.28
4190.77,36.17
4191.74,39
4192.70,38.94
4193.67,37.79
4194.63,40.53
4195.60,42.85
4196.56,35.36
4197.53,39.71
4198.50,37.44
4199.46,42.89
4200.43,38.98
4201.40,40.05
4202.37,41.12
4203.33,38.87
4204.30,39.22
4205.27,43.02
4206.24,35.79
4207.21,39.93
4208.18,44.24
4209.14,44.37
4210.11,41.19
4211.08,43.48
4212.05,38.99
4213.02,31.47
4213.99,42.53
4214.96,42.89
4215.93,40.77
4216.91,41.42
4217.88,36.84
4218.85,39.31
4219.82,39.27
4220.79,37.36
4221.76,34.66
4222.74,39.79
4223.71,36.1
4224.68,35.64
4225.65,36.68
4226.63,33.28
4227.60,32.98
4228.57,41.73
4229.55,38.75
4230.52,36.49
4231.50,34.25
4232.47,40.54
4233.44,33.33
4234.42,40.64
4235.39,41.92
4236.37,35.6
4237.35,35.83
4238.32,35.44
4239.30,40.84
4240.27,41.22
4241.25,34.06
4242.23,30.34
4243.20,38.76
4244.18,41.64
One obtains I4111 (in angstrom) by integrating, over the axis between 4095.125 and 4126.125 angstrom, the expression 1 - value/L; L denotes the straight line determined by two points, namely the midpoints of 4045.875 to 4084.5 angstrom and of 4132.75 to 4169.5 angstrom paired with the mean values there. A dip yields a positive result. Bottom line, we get 2.0 angstrom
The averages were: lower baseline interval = 39.8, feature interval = 37.3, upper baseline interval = 40.1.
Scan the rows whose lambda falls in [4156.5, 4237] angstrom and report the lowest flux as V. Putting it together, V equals 31.47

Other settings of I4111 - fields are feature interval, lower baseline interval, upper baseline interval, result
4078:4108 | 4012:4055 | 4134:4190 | 2.3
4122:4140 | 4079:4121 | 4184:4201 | -1.2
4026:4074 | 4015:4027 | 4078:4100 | 0.9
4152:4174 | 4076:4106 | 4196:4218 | -1.2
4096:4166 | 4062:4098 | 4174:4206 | 1.5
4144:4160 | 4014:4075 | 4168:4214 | -0.2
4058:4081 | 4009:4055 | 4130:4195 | 0.5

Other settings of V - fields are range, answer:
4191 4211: 35.36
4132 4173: 27.48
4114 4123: 31.63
